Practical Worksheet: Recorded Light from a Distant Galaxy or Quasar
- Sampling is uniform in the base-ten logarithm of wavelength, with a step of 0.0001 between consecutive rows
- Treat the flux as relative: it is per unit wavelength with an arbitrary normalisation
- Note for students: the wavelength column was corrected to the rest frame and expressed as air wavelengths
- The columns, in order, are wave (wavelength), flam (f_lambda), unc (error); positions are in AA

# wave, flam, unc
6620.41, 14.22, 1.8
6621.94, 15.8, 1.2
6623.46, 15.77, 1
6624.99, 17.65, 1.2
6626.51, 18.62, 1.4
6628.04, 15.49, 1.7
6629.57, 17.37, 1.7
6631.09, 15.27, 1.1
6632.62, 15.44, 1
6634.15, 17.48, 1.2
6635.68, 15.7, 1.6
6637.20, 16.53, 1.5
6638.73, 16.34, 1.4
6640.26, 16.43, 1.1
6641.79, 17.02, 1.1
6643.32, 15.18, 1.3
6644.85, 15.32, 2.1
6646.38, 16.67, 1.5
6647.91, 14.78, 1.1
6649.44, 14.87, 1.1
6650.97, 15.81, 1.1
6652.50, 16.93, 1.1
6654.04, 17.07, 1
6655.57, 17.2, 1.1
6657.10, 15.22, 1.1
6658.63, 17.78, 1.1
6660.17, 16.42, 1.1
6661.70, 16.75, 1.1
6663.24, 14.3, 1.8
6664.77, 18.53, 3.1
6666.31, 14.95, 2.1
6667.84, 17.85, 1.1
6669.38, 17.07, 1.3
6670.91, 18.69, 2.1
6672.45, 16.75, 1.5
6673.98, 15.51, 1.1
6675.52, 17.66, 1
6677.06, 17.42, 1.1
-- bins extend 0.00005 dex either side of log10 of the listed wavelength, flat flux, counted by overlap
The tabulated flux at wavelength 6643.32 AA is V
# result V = 15.18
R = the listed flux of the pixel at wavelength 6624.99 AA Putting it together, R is 17.65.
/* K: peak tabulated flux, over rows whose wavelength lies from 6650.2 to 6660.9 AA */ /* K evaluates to 17.78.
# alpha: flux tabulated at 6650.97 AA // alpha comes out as 15.81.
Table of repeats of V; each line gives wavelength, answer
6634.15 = 17.48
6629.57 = 17.37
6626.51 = 18.62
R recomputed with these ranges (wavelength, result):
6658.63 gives 17.78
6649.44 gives 14.87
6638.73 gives 16.34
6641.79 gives 17.02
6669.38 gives 17.07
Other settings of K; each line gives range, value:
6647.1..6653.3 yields 16.93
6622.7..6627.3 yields 18.62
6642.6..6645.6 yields 15.32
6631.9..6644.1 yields 17.48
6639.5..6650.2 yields 17.02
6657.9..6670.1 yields 18.53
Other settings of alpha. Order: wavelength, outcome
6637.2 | 16.53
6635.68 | 15.7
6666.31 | 14.95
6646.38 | 16.67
